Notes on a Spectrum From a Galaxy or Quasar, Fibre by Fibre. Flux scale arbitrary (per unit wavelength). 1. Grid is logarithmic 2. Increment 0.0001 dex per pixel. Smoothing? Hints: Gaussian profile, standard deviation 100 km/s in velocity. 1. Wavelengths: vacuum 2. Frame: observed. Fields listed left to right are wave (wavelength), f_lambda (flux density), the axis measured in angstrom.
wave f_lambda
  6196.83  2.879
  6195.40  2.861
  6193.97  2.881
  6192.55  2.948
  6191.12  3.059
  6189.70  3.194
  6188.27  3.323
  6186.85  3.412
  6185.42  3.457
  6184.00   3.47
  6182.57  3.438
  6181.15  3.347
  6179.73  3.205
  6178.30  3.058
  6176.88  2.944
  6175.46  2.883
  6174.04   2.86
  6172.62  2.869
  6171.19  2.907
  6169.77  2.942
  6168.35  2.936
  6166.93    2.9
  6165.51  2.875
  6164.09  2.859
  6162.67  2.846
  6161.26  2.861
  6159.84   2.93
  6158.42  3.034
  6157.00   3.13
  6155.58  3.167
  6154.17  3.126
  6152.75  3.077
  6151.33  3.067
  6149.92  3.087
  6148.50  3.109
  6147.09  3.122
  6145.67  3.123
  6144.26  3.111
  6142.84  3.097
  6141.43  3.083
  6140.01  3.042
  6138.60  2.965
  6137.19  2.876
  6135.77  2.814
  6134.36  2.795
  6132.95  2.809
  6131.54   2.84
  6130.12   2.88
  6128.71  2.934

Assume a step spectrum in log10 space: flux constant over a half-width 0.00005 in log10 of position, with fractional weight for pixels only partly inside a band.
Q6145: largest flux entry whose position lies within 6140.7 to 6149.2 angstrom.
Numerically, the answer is 3.123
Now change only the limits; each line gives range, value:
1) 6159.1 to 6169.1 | 2.936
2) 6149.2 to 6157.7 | 3.167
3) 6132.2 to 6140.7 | 3.042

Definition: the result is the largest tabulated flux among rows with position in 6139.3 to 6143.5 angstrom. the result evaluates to 3.097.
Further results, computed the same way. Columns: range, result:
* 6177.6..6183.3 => 3.438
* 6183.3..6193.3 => 3.47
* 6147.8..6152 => 3.109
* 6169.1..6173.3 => 2.942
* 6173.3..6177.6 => 2.944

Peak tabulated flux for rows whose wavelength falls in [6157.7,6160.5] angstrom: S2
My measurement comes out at 3.034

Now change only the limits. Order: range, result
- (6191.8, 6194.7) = 2.948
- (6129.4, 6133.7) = 2.88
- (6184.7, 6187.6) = 3.457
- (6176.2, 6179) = 3.058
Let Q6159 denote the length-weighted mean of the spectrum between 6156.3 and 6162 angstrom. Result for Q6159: 2.99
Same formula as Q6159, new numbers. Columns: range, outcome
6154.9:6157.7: 3.15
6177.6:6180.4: 3.12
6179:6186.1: 3.38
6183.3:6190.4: 3.37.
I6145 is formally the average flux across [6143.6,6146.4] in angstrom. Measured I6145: 3.12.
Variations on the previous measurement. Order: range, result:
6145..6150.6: 3.11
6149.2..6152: 3.08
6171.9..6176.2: 2.87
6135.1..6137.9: 2.84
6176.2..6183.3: 3.2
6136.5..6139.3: 2.92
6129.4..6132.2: 2.85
